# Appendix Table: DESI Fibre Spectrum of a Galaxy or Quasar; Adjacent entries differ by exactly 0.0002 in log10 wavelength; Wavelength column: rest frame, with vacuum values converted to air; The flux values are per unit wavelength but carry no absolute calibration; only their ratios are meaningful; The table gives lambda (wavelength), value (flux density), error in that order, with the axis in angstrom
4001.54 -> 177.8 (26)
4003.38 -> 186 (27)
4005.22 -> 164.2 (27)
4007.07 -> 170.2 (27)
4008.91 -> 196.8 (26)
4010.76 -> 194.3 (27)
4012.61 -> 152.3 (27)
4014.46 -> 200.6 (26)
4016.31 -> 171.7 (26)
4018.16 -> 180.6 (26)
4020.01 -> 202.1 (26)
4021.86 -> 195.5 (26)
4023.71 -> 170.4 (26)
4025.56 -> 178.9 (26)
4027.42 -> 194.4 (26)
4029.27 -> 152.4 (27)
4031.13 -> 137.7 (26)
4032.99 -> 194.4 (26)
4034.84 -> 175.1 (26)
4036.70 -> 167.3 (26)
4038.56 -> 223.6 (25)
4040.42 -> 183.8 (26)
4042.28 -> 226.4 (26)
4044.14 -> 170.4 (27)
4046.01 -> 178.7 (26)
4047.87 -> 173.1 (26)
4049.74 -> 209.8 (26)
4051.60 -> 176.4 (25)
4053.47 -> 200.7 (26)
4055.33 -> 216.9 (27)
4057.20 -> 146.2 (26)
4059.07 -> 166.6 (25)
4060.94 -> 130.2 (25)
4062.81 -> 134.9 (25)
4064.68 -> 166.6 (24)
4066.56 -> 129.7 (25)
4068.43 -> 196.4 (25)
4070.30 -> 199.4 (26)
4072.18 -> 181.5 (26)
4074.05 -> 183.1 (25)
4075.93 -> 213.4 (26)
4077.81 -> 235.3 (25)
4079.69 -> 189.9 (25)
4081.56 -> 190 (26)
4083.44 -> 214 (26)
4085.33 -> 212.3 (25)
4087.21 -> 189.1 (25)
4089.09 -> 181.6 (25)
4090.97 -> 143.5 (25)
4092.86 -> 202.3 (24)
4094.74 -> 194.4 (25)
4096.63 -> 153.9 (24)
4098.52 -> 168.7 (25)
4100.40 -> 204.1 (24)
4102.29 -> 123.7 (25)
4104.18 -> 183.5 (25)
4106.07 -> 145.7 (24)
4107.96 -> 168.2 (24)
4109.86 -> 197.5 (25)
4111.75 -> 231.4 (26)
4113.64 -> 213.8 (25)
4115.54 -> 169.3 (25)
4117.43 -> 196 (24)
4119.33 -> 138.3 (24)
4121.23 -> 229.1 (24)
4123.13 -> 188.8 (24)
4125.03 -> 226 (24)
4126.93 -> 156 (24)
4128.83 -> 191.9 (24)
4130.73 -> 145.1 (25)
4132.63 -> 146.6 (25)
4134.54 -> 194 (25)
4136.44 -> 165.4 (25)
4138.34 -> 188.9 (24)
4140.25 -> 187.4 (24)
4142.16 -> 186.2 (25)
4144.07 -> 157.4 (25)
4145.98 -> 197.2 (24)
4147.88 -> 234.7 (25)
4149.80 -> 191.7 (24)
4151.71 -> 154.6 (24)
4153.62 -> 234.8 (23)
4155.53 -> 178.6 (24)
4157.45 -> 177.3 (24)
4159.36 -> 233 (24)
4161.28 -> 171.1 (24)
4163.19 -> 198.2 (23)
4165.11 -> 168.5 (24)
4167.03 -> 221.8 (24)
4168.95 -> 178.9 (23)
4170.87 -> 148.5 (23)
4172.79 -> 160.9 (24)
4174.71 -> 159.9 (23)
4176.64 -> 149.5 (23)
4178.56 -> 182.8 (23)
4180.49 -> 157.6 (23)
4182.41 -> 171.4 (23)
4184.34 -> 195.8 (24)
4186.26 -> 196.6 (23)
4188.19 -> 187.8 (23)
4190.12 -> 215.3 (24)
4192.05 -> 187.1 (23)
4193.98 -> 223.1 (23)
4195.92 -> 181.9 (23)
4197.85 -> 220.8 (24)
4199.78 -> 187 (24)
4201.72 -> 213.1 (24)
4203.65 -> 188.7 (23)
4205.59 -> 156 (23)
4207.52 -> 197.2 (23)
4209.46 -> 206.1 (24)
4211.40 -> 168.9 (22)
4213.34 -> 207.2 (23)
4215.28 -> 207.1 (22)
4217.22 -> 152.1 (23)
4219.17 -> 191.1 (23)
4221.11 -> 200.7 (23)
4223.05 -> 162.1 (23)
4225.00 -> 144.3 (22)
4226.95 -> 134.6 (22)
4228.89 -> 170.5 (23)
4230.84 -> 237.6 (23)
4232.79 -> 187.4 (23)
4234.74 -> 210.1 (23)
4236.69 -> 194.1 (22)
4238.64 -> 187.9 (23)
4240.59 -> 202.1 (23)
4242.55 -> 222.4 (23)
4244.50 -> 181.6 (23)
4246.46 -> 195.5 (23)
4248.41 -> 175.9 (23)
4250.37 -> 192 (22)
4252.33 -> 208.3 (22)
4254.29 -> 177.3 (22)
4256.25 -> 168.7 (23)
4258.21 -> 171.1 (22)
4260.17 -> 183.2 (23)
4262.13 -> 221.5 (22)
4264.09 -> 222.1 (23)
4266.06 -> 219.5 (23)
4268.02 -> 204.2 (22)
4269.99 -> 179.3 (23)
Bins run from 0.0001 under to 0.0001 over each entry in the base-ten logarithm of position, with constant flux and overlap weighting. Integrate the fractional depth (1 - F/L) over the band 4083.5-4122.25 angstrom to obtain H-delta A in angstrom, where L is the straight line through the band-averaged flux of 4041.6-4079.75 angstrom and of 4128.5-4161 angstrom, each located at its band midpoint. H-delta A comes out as 0.1 angstrom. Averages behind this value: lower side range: 182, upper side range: 186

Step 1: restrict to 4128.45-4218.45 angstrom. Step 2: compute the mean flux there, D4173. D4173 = 186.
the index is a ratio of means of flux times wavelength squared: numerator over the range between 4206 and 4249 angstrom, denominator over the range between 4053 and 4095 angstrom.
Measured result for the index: 1.10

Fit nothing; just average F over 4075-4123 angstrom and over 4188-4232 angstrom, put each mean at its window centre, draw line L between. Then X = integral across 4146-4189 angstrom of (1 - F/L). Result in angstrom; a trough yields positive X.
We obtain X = 0.9 angstrom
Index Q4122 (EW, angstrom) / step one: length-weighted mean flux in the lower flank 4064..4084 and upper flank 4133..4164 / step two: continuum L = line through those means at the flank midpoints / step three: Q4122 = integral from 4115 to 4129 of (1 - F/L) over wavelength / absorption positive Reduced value 0.2 angstrom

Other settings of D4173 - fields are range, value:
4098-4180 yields 182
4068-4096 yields 195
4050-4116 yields 182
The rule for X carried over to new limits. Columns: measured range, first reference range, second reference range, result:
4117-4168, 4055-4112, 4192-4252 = -0.9 angstrom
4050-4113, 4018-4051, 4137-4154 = 1.8 angstrom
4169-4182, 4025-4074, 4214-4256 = 1.6 angstrom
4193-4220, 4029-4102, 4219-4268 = -0.6 angstrom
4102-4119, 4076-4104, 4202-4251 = 0.5 angstrom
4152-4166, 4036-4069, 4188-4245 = -0.5 angstrom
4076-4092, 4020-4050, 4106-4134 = -1.0 angstrom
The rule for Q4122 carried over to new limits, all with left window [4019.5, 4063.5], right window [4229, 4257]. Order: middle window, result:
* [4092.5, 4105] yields 0.6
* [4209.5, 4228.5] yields 1.7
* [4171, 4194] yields 1.3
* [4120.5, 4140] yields 0.4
